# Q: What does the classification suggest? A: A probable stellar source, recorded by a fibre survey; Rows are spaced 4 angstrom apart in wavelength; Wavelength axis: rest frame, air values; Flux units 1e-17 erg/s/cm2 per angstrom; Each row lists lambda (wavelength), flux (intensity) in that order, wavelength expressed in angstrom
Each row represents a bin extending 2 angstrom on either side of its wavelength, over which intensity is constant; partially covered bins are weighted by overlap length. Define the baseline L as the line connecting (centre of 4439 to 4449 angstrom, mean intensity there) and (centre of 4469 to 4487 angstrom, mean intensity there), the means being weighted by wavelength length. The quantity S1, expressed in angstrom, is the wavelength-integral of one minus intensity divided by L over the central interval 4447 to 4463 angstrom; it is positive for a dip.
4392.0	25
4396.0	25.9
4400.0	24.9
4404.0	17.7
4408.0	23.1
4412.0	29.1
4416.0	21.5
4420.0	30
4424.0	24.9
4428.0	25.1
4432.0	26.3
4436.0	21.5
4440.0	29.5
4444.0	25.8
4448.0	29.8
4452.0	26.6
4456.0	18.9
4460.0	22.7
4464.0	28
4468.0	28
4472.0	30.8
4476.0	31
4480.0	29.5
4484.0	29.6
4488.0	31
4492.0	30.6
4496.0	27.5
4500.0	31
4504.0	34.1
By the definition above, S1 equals 2.42 angstrom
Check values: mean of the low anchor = 28.1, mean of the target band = 24.4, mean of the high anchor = 30.1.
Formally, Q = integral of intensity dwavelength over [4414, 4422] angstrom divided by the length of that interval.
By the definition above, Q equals 25.8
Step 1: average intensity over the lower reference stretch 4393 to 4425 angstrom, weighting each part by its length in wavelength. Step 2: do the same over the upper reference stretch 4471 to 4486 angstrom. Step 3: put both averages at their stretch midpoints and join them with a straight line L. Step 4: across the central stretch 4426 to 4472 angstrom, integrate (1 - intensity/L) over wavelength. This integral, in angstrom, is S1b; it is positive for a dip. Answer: 3.2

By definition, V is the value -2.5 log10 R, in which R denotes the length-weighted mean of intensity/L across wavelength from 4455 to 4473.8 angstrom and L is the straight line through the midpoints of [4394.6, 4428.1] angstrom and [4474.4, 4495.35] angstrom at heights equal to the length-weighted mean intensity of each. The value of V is 0.11 mag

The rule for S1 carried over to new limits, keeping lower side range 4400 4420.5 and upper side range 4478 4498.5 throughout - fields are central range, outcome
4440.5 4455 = -0.2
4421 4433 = -0.3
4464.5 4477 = -0.5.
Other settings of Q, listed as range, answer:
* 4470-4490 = 30.4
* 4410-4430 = 26.1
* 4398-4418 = 23.3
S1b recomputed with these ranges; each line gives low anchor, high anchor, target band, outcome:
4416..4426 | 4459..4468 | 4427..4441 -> 0.48 angstrom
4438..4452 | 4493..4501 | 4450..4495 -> 1.31 angstrom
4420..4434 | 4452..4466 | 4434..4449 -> -0.89 angstrom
